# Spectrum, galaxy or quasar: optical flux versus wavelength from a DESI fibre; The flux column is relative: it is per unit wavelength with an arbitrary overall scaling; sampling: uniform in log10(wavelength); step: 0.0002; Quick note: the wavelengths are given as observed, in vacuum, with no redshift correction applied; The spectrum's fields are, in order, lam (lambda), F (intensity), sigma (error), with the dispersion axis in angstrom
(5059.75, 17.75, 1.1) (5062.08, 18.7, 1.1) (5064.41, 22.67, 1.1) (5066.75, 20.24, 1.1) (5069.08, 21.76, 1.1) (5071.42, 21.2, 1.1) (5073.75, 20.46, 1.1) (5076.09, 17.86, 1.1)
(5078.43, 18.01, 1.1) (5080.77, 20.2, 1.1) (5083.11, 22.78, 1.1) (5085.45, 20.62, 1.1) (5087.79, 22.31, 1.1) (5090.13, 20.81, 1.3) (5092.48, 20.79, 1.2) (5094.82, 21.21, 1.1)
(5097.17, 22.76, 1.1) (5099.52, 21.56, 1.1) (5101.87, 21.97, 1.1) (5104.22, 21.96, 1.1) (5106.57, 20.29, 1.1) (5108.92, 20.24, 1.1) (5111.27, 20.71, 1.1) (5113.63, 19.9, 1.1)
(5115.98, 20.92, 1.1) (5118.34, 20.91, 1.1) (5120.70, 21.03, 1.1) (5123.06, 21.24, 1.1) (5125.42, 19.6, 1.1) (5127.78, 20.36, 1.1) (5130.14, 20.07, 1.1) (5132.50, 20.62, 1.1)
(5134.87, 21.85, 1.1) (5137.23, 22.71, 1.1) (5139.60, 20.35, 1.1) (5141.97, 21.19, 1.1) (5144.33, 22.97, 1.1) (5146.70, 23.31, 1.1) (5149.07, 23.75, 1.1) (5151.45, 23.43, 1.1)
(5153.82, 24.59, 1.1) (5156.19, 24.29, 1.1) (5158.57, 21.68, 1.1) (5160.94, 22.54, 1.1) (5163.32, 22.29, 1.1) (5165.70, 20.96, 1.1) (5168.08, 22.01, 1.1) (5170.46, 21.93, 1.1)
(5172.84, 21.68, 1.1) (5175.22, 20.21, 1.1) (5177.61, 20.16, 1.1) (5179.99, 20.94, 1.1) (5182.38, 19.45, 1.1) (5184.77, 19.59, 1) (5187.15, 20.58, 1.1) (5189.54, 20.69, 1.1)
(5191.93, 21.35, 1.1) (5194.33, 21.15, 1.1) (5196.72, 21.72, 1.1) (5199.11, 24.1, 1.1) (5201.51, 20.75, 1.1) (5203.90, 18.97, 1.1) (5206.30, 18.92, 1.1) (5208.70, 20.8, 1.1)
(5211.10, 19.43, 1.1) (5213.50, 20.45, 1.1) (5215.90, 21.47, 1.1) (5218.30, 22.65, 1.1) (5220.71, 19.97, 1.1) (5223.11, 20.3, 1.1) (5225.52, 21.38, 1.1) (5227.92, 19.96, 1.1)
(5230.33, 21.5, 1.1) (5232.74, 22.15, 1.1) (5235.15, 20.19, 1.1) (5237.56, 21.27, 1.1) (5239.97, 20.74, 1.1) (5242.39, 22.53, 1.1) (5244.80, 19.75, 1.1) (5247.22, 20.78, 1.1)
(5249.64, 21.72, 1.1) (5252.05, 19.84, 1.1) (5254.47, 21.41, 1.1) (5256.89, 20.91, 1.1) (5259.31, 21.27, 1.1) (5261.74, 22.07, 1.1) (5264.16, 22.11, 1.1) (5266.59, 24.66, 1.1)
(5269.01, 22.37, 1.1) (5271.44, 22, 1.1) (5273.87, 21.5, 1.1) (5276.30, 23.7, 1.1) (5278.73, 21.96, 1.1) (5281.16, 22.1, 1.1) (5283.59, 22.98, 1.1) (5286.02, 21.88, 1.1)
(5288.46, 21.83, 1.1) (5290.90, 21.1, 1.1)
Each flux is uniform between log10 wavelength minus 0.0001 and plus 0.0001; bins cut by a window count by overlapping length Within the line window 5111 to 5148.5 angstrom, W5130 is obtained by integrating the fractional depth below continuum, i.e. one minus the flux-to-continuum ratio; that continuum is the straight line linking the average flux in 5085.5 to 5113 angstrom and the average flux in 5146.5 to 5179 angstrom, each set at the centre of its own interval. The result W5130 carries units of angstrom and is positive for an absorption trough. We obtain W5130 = 1.05 angstrom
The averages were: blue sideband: 21.3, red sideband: 22.3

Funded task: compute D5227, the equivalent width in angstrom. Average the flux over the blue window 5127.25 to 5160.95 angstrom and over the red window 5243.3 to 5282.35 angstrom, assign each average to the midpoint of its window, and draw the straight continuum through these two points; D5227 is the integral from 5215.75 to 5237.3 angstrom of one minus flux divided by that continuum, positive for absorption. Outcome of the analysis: 0.9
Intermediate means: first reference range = 22.3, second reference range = 21.8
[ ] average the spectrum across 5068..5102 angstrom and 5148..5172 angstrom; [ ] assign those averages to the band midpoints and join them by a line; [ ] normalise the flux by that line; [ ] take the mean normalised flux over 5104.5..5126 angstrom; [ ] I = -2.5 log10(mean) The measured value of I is 0.05 mag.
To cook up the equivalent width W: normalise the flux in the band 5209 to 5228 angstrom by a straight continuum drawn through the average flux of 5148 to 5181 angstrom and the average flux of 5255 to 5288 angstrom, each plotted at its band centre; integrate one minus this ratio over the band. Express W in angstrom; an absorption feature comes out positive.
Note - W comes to 1.2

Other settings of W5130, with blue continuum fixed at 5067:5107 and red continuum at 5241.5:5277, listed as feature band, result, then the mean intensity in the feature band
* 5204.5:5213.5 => 0.7 angstrom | 19.8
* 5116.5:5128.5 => 0.3 angstrom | 20.6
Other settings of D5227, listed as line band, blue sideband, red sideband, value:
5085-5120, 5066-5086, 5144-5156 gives 0.6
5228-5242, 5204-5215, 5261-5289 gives -0.2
